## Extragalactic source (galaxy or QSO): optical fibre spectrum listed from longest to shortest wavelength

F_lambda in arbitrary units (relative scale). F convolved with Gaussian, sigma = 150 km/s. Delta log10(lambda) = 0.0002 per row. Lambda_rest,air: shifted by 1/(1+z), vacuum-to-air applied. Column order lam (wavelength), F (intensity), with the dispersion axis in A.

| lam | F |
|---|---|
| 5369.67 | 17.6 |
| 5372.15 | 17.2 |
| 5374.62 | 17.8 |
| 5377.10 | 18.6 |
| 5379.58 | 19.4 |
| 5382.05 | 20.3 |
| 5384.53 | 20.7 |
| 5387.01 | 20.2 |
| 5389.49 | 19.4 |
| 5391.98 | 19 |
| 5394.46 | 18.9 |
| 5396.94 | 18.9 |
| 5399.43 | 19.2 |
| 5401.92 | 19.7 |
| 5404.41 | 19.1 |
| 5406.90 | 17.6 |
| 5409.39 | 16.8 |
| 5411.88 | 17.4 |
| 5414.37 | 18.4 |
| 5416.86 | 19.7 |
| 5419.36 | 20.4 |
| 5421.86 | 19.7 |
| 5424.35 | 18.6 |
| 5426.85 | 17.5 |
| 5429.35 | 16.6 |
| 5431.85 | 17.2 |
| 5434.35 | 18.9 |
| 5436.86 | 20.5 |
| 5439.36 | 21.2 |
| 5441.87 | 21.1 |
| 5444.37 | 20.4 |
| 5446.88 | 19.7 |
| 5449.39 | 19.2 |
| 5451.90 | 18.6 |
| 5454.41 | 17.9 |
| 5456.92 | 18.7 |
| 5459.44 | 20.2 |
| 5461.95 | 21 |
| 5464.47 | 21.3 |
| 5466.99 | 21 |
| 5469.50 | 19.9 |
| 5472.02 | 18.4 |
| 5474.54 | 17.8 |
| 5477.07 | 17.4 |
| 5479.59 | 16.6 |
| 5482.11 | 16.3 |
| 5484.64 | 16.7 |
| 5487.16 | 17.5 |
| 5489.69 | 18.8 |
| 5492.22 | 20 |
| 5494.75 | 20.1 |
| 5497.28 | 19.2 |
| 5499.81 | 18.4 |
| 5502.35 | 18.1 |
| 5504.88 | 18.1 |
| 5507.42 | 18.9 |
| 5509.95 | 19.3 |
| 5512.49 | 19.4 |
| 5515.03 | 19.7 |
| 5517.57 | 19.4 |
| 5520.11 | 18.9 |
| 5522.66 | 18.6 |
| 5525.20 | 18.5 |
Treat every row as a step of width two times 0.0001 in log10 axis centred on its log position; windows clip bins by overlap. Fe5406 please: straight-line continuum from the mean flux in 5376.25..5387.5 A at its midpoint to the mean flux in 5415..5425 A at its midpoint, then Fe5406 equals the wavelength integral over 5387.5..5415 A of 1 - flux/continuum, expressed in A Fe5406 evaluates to 1.53 A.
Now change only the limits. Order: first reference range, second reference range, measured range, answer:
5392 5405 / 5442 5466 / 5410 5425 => 0.31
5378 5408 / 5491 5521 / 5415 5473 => -0.61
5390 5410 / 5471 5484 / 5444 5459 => -1.12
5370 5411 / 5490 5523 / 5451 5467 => -0.63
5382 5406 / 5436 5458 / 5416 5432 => 0.82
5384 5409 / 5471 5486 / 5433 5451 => -2.04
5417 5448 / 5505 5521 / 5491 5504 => 0.06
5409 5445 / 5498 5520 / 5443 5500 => 0.07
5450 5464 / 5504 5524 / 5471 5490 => 1.87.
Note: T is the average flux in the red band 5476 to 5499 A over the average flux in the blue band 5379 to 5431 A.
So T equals 1.0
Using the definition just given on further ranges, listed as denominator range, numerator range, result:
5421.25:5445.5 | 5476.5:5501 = 0.95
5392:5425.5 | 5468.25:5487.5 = 0.93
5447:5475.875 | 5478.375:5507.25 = 0.94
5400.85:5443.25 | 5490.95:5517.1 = 1.01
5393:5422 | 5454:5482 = 1.01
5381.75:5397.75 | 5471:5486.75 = 0.88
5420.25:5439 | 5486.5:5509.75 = 1.01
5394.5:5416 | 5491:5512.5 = 1.03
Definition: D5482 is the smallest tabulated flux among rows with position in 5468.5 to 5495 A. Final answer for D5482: 16.3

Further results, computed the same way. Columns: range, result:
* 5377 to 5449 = 16.6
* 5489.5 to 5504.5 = 18.1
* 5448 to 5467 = 17.9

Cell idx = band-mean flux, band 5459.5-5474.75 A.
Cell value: 20.1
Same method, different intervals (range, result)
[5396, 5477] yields 19.1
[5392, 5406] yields 19.1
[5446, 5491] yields 18.7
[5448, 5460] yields 18.8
